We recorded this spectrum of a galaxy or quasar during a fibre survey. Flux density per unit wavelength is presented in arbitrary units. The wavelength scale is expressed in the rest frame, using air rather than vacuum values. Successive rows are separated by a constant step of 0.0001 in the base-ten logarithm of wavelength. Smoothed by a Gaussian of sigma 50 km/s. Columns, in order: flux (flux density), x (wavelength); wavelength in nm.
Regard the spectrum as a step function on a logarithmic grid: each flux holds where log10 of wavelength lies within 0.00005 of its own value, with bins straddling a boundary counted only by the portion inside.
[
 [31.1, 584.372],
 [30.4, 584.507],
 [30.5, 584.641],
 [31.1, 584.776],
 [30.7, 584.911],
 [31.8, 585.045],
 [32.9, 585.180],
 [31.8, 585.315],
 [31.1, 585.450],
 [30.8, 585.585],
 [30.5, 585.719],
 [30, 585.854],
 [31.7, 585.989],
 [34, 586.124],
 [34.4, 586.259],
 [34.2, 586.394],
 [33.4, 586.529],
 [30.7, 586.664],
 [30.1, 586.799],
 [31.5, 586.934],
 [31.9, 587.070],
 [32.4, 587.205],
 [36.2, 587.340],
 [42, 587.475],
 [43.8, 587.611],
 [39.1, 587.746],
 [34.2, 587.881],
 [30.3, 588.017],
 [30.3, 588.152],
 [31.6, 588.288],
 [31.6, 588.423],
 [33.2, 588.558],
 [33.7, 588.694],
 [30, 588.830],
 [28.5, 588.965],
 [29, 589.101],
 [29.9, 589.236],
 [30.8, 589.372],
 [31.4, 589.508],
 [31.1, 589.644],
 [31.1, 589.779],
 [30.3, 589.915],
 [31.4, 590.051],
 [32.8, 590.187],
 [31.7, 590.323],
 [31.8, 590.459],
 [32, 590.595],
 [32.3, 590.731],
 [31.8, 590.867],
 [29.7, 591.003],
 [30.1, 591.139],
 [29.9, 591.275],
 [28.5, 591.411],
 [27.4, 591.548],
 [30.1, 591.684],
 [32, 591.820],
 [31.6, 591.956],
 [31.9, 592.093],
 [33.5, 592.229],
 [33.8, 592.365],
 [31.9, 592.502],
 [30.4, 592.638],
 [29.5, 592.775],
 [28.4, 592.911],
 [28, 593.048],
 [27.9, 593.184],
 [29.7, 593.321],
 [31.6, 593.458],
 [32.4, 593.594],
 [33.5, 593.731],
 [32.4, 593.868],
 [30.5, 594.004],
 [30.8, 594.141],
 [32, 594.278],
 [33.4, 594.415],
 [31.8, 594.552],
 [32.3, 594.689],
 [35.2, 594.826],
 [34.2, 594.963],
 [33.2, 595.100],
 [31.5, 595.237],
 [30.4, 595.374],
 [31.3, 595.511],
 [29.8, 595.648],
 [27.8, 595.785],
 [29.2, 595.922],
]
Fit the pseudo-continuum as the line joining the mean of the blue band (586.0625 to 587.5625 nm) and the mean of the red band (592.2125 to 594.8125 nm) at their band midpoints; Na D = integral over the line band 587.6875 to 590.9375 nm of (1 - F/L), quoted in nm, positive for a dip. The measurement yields 0.12 nm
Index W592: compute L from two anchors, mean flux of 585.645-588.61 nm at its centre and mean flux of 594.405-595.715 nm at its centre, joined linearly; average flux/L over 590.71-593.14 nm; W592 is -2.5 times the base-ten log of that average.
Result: 0.08 mag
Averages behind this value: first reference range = 33.5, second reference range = 32.3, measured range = 30.5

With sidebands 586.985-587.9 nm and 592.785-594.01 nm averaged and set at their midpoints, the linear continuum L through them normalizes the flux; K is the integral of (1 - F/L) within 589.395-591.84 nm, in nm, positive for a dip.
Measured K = 0.20 nm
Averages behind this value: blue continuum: 37.1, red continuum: 30.5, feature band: 30.8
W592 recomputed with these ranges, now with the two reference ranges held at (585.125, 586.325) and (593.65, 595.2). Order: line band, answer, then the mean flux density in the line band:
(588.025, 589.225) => 0.04 mag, 30.9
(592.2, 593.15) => 0.07 mag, 30.6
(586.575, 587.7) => -0.09 mag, 34.9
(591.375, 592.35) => 0.05 mag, 31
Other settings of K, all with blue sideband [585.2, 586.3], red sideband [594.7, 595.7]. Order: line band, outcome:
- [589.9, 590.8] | 0.00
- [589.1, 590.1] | 0.04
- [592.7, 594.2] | 0.08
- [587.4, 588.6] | -0.12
